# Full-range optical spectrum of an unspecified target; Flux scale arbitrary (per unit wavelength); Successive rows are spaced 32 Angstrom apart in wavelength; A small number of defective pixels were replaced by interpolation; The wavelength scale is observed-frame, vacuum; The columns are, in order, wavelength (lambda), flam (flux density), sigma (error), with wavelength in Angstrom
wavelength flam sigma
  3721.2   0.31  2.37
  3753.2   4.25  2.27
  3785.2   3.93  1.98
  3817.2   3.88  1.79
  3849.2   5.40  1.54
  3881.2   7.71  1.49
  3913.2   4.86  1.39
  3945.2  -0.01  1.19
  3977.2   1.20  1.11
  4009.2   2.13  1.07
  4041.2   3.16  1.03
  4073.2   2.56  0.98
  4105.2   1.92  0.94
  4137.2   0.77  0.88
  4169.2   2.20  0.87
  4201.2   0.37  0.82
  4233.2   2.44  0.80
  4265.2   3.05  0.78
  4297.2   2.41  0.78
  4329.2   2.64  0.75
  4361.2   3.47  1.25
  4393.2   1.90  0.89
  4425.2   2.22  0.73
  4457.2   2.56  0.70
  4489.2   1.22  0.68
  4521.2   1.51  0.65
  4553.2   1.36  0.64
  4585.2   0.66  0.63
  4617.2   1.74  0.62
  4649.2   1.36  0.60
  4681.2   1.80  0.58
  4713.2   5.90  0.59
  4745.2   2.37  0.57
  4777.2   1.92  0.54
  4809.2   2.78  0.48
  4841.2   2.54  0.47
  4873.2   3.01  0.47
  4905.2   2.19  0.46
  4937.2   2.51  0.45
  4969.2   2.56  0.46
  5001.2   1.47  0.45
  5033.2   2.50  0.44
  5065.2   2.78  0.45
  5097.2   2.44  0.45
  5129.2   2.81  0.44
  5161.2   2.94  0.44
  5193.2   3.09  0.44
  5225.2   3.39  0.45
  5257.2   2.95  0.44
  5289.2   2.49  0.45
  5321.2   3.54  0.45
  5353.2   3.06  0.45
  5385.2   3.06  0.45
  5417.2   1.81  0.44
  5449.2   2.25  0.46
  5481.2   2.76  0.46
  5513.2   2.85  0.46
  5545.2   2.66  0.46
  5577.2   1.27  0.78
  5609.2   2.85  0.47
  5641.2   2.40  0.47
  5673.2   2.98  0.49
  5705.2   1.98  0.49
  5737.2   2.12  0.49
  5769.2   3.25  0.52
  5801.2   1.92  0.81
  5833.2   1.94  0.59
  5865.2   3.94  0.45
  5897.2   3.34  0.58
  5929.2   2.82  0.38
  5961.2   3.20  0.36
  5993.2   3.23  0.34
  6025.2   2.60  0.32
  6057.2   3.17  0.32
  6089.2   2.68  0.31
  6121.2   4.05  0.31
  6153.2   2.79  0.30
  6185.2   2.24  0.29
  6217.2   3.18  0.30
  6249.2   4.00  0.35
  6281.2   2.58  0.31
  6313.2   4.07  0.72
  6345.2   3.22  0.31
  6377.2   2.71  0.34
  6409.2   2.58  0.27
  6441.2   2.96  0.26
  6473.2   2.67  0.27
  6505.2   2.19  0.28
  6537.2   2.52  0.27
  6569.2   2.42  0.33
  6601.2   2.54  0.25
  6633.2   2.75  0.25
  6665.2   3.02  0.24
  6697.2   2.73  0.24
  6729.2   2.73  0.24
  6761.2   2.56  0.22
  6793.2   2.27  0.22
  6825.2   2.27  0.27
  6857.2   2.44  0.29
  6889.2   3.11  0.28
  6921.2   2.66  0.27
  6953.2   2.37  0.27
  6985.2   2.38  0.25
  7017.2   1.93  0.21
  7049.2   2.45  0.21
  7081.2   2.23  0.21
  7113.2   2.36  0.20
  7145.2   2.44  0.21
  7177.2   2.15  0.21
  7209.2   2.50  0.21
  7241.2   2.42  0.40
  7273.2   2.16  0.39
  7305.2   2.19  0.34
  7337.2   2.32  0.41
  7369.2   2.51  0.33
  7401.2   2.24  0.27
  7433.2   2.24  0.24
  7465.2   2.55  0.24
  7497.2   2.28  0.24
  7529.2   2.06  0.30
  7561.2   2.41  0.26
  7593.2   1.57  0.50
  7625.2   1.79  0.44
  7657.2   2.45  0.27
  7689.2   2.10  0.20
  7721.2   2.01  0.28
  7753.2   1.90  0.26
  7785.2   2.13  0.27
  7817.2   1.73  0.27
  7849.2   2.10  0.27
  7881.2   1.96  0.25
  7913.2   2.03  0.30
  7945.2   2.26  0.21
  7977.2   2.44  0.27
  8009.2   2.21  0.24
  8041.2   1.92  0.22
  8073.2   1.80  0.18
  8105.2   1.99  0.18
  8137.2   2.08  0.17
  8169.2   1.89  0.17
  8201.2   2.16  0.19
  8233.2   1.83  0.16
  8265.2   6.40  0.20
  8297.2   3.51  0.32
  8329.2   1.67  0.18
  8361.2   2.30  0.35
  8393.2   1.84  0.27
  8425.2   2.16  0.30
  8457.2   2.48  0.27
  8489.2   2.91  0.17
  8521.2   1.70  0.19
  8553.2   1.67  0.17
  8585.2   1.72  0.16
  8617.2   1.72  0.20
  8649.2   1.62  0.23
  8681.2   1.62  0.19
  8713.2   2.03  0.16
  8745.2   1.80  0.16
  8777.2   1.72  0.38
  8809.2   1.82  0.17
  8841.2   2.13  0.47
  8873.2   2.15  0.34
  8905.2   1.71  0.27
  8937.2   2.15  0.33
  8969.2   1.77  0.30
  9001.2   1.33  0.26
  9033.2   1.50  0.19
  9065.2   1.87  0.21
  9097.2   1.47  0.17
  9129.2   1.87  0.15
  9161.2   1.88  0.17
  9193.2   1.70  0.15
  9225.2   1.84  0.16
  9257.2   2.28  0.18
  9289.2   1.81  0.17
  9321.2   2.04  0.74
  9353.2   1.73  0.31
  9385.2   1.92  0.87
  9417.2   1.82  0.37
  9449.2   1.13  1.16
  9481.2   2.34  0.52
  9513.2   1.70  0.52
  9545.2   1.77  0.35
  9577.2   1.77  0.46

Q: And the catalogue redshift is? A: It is 0.26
